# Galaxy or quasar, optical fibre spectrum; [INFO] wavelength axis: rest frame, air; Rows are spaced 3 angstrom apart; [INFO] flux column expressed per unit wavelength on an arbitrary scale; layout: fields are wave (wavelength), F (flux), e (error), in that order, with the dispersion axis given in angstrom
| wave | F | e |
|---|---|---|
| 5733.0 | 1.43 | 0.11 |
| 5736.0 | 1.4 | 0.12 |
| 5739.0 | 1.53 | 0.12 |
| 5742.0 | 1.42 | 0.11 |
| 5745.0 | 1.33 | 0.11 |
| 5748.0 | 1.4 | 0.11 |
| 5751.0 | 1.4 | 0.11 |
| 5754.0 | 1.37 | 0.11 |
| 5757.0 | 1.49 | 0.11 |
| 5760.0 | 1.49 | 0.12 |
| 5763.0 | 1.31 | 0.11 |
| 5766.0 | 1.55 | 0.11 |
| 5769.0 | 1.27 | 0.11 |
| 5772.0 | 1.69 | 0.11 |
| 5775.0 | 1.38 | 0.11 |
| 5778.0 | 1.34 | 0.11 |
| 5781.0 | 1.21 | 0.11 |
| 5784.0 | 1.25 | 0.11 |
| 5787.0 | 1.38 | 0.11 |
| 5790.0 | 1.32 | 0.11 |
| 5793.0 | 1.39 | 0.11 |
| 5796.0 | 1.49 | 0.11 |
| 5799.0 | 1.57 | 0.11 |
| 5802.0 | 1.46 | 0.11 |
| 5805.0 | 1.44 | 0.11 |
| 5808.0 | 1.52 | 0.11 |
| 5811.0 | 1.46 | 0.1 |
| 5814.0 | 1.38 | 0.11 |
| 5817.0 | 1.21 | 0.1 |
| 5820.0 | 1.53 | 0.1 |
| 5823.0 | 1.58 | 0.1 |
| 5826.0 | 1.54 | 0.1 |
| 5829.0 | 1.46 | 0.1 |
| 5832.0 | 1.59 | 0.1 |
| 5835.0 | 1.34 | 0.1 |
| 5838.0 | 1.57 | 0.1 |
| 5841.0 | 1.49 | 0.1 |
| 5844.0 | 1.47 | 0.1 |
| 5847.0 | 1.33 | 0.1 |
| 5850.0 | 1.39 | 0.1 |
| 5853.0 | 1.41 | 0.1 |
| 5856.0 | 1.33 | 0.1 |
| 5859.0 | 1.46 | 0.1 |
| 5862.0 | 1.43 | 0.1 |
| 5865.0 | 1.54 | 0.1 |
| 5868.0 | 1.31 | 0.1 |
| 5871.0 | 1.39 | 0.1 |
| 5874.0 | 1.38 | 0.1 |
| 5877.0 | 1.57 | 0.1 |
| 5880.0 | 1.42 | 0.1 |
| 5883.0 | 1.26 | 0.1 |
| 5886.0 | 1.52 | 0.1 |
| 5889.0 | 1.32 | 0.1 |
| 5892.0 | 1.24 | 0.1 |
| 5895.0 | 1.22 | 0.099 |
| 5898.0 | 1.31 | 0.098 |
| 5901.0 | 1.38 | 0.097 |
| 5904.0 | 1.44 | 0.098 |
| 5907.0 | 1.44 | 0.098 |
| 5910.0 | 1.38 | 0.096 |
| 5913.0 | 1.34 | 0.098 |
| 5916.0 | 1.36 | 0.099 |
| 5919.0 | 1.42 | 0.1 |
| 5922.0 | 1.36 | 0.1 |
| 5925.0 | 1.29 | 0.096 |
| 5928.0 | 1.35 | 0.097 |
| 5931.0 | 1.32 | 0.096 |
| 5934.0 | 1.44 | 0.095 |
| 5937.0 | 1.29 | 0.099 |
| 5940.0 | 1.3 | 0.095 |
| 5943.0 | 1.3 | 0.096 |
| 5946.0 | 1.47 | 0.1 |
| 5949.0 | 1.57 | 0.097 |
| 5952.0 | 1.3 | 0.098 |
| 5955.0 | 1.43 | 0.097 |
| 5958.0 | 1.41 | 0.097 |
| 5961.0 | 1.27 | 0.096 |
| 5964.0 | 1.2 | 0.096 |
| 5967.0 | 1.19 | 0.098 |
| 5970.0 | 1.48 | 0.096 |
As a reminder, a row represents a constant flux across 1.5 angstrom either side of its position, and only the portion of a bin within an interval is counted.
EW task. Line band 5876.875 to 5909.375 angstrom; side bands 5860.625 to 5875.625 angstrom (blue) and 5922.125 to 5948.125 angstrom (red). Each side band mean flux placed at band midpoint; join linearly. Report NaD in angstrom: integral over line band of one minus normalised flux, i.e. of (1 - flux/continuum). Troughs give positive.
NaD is 0.52 angstrom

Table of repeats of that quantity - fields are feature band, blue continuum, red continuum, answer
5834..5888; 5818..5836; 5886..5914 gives 0.3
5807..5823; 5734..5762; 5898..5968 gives -0.4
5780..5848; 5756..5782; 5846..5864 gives -1.4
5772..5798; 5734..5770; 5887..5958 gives 0.7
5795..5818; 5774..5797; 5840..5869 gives -1.4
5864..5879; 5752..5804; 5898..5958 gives -0.5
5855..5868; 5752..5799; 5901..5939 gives -0.4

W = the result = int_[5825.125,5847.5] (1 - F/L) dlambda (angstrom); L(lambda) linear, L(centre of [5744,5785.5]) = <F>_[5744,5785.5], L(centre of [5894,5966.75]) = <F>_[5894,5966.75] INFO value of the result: -1.7 angstrom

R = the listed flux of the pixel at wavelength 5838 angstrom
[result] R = 1.57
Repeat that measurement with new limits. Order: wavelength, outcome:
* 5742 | 1.42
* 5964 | 1.2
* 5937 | 1.29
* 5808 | 1.52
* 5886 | 1.52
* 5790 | 1.32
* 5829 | 1.46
